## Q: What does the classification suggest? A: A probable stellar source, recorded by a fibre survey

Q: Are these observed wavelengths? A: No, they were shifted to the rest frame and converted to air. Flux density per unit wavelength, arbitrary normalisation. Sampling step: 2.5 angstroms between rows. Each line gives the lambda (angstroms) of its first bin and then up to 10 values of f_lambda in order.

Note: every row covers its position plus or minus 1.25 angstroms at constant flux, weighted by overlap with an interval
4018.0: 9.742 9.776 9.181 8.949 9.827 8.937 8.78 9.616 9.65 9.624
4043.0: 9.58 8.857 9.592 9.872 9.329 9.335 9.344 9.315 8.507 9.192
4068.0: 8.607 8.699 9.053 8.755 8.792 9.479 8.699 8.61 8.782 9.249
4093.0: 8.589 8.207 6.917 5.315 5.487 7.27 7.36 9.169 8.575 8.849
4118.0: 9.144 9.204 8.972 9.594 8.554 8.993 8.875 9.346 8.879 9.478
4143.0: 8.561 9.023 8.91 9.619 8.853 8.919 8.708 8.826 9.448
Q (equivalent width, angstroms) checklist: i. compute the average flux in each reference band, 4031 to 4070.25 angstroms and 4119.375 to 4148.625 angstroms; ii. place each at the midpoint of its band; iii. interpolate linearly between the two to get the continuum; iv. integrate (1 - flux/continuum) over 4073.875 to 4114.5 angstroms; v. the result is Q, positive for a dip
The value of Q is 4.7 angstroms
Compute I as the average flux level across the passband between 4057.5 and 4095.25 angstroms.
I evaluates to 8.88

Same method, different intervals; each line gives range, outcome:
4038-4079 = 9.17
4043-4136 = 8.67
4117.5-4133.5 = 9.05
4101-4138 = 8.47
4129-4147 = 9.01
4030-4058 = 9.39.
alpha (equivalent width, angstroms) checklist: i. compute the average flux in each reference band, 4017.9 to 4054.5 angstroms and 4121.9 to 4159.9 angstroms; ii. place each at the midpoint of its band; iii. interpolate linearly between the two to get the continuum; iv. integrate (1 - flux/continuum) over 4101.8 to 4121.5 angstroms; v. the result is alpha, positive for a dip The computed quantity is 2.2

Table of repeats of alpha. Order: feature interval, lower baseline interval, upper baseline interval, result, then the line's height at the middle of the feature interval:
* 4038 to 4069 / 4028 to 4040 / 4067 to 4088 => -0.6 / 9.11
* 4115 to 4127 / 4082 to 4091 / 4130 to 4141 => -0.2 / 9.01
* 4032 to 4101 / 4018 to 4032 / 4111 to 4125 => 2.2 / 9.2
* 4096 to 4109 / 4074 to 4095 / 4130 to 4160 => 3.4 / 8.9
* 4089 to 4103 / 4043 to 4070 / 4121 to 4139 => 2.5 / 9.11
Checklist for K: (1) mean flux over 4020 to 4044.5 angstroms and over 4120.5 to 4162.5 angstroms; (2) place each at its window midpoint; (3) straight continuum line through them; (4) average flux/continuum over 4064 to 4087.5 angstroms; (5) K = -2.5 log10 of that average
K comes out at 0.044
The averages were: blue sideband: 9.37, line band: 8.87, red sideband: 9.02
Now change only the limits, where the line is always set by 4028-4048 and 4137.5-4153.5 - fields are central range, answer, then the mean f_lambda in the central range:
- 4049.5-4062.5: -0.01 mag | 9.38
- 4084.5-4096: 0.06 mag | 8.72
